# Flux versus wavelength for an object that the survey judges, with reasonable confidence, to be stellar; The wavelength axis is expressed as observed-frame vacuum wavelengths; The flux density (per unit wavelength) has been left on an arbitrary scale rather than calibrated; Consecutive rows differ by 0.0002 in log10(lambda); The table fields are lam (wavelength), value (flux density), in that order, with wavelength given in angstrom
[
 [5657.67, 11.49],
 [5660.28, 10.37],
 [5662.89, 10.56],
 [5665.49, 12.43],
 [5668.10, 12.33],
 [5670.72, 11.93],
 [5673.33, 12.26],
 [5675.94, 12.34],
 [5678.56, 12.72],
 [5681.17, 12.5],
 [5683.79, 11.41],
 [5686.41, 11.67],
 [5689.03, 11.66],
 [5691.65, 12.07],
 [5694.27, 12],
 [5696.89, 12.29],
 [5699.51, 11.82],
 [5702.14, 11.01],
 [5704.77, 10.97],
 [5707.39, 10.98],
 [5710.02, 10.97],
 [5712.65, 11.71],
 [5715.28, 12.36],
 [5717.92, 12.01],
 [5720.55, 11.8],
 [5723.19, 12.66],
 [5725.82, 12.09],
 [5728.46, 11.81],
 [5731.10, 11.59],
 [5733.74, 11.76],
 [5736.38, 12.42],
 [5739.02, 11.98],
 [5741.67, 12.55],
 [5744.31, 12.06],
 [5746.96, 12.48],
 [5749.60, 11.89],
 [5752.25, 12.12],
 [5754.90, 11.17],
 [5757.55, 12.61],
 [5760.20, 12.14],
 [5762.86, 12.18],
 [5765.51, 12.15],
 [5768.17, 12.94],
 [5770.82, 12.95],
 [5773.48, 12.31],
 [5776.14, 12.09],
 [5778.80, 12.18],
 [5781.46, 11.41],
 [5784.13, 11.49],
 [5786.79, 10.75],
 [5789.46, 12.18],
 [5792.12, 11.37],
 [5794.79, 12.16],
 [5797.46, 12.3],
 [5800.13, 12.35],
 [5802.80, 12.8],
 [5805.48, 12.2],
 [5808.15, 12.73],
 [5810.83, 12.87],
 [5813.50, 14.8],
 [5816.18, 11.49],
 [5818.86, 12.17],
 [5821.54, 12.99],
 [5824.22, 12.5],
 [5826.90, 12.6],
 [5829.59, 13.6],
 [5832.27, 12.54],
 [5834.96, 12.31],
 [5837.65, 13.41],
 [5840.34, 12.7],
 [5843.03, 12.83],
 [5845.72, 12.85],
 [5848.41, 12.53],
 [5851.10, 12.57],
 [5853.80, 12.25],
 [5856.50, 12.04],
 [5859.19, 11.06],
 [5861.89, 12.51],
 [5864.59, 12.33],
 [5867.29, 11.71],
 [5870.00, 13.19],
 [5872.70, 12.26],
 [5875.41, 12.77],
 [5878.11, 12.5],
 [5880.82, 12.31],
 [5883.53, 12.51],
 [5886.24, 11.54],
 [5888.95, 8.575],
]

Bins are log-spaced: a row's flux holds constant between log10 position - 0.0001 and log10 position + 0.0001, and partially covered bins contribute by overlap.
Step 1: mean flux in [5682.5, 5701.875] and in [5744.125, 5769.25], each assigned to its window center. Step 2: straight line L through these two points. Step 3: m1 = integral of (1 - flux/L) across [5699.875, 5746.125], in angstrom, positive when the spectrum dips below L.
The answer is 0.63 angstrom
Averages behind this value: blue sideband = 11.8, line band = 11.8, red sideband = 12.2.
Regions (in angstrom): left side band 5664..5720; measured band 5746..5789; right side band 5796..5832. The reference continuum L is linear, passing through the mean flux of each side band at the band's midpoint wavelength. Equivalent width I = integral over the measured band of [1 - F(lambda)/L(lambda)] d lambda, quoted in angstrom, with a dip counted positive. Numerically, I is 1.18 angstrom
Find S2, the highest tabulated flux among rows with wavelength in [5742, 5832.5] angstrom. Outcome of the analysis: 14.8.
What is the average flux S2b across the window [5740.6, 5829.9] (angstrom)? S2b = 12.3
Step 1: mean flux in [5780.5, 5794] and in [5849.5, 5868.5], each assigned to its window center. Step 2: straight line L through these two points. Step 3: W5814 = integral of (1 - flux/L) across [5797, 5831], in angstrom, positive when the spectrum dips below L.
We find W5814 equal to -3.0 angstrom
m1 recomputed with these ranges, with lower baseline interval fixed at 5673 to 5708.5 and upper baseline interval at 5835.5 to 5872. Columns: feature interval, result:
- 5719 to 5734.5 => 0.01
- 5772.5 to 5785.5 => 0.31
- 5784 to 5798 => 0.60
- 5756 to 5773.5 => -0.51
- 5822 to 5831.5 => -0.41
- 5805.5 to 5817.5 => -0.58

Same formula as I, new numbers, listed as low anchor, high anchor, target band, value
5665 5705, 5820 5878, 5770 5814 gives 0.4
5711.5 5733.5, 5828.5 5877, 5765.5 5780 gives -0.3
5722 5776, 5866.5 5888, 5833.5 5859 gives -0.6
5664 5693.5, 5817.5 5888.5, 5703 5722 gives 1.0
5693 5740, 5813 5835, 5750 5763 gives 0.1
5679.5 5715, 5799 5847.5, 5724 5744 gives -0.1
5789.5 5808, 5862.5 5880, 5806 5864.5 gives -1.3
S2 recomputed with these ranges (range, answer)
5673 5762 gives 12.72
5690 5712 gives 12.29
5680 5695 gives 12.5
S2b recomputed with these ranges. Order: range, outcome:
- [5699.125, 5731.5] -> 11.7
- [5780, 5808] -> 11.9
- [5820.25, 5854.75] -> 12.7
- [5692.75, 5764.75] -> 11.9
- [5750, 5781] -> 12.2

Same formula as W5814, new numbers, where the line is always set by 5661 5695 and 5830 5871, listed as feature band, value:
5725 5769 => 0.2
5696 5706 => 0.4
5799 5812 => -0.3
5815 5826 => 0.1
